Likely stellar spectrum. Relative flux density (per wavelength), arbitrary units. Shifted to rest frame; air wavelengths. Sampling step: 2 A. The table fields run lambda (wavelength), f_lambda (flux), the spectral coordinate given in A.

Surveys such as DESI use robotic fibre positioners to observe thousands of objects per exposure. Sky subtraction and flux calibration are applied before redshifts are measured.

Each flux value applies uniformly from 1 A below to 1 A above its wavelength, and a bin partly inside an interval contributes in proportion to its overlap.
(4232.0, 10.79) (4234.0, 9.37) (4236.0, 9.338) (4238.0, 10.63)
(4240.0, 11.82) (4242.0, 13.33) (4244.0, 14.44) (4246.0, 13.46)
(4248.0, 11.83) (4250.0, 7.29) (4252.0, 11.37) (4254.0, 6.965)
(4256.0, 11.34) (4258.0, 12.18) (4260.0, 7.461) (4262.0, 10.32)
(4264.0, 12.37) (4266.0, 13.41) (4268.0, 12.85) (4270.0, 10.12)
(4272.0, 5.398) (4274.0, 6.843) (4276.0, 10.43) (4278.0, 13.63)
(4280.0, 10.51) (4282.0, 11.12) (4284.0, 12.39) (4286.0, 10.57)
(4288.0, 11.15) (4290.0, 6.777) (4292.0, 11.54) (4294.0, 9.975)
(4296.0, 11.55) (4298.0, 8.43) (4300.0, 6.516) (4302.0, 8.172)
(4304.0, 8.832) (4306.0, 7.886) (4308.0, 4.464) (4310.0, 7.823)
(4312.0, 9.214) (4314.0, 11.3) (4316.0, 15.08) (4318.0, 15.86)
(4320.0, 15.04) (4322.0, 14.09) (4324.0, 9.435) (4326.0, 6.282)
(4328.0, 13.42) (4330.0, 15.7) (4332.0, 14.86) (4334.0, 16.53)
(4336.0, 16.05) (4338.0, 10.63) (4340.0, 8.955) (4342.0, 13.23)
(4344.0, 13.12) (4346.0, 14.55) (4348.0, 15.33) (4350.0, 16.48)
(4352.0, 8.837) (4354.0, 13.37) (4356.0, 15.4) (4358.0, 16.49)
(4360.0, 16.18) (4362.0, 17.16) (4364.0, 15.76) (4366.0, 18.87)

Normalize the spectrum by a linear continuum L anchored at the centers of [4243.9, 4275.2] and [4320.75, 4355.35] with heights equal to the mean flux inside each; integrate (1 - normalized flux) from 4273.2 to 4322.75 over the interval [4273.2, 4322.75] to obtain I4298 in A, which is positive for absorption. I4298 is 5.6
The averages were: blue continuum 10.4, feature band 10.4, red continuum 13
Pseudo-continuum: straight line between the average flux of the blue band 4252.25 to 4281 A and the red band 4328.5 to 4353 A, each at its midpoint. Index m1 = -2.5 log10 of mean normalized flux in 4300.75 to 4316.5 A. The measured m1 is 0.35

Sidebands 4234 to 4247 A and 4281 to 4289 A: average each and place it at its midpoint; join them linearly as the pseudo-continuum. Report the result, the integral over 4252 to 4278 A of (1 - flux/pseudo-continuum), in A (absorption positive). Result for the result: 3.2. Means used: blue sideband 12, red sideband 11.3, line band 10.2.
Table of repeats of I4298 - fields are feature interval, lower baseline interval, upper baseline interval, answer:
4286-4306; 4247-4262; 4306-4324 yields 2.9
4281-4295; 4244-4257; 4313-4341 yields 1.6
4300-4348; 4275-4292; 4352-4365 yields 5.7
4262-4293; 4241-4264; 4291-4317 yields -1.3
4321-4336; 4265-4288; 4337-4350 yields -0.8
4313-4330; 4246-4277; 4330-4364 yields 0.4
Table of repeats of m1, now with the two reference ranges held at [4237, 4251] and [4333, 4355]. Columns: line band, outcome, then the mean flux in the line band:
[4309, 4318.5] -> 0.113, 11.6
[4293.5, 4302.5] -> 0.381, 8.91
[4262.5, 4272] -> 0.074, 11.4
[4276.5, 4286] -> 0.064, 11.7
